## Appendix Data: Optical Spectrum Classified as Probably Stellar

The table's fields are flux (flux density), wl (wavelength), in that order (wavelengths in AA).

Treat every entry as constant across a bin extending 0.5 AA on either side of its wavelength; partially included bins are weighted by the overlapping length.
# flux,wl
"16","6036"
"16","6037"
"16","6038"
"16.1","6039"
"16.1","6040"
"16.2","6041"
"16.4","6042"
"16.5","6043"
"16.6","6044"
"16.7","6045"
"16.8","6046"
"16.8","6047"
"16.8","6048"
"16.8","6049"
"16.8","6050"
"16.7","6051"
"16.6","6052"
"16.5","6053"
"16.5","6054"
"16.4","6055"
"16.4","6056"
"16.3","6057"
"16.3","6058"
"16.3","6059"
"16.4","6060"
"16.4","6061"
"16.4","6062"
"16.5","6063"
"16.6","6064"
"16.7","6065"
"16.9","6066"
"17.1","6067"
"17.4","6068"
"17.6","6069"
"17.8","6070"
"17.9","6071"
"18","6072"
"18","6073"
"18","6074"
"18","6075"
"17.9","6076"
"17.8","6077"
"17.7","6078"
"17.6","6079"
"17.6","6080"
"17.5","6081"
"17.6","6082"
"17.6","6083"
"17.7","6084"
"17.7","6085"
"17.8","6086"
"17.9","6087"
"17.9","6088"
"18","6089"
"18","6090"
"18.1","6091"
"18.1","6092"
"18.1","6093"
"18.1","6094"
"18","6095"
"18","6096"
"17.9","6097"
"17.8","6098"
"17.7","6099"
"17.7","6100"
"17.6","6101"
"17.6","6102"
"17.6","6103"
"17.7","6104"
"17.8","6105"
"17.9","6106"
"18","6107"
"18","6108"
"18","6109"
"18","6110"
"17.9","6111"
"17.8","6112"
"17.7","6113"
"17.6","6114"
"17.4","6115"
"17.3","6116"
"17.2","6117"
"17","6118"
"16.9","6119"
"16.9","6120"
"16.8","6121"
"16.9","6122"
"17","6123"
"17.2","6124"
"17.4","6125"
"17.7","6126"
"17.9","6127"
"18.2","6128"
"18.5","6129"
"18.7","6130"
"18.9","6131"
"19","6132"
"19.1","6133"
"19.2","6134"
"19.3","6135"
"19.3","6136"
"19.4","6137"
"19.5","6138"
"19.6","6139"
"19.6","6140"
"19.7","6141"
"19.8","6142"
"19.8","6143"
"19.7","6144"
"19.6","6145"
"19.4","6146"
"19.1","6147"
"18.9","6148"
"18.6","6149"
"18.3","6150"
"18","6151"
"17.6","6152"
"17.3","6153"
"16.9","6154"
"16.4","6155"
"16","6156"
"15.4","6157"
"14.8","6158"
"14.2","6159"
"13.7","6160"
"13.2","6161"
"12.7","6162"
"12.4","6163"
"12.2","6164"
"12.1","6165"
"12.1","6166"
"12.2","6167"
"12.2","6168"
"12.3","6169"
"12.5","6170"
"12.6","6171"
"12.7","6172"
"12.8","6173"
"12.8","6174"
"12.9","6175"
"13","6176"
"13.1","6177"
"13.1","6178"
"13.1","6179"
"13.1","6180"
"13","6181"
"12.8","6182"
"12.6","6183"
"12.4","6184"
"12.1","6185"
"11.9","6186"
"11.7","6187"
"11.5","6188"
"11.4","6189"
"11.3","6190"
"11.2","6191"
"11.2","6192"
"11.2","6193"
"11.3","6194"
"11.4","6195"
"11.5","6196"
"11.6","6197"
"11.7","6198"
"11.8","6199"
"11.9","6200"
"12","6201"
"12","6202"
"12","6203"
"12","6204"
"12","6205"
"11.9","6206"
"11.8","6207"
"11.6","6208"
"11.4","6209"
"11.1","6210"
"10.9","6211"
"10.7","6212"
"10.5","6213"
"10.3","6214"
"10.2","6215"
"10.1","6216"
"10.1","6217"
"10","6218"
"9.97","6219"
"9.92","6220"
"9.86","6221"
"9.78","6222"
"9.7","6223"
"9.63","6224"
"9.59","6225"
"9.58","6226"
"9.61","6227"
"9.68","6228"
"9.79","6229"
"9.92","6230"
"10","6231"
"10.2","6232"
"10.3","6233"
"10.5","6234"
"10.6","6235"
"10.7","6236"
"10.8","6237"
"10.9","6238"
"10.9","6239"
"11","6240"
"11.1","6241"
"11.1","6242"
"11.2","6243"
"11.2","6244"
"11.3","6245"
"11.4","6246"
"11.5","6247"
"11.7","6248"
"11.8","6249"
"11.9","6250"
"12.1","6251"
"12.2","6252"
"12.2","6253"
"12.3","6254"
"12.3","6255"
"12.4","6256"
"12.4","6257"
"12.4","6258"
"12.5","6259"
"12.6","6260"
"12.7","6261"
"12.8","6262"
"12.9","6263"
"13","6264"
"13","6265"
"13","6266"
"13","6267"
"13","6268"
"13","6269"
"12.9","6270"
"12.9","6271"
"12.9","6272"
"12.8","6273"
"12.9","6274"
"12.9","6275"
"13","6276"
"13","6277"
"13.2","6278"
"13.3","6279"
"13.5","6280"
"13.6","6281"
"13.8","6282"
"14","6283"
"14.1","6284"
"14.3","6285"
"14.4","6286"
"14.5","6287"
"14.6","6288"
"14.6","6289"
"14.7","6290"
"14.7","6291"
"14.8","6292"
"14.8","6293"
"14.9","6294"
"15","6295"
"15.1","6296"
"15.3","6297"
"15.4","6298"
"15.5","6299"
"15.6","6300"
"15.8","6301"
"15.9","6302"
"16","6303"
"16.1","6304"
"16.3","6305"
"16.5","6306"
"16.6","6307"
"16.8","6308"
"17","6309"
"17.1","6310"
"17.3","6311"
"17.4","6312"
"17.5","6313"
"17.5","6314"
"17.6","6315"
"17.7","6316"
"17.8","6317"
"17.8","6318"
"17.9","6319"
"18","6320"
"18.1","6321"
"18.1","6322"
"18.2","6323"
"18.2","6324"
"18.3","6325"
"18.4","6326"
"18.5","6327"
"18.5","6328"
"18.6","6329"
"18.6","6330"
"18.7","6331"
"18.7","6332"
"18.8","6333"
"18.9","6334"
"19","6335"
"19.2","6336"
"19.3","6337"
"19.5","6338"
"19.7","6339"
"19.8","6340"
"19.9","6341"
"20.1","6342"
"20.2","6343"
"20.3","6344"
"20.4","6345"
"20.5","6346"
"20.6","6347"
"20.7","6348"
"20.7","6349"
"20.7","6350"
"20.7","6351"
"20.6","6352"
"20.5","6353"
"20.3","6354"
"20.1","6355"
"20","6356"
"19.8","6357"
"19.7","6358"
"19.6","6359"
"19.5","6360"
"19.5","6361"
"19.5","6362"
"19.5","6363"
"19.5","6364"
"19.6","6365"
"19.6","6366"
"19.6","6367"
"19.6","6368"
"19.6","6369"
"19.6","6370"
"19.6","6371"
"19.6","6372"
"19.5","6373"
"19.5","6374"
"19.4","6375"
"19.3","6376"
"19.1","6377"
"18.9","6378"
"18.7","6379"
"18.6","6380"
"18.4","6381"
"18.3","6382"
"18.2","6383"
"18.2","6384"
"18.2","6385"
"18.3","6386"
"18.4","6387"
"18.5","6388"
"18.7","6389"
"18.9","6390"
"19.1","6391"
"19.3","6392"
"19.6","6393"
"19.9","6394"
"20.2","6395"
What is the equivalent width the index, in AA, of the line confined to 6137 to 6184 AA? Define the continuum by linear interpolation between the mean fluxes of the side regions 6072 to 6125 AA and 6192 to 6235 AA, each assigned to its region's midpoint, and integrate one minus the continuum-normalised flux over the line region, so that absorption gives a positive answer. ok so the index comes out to -4.2 AA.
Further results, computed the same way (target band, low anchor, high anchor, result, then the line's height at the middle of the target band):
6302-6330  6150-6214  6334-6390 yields 0.4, 17.8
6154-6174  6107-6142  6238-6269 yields 3.6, 16.3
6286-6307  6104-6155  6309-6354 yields 3.9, 18.8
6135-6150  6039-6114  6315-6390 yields -1.4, 17.8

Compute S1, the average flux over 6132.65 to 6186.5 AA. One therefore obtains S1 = 15.5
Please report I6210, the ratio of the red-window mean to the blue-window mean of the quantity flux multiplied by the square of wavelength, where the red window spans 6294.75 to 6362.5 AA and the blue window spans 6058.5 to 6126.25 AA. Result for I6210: 1.1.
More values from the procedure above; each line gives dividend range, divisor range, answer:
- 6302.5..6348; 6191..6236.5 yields 1.77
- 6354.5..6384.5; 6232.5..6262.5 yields 1.73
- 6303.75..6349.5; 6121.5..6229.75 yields 1.40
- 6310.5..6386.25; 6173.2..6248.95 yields 1.78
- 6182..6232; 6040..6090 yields 0.67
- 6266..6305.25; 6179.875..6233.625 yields 1.32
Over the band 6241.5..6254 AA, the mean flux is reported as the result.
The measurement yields 11.7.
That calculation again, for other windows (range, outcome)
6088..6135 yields 17.8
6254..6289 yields 13.2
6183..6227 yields 11.1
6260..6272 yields 12.9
